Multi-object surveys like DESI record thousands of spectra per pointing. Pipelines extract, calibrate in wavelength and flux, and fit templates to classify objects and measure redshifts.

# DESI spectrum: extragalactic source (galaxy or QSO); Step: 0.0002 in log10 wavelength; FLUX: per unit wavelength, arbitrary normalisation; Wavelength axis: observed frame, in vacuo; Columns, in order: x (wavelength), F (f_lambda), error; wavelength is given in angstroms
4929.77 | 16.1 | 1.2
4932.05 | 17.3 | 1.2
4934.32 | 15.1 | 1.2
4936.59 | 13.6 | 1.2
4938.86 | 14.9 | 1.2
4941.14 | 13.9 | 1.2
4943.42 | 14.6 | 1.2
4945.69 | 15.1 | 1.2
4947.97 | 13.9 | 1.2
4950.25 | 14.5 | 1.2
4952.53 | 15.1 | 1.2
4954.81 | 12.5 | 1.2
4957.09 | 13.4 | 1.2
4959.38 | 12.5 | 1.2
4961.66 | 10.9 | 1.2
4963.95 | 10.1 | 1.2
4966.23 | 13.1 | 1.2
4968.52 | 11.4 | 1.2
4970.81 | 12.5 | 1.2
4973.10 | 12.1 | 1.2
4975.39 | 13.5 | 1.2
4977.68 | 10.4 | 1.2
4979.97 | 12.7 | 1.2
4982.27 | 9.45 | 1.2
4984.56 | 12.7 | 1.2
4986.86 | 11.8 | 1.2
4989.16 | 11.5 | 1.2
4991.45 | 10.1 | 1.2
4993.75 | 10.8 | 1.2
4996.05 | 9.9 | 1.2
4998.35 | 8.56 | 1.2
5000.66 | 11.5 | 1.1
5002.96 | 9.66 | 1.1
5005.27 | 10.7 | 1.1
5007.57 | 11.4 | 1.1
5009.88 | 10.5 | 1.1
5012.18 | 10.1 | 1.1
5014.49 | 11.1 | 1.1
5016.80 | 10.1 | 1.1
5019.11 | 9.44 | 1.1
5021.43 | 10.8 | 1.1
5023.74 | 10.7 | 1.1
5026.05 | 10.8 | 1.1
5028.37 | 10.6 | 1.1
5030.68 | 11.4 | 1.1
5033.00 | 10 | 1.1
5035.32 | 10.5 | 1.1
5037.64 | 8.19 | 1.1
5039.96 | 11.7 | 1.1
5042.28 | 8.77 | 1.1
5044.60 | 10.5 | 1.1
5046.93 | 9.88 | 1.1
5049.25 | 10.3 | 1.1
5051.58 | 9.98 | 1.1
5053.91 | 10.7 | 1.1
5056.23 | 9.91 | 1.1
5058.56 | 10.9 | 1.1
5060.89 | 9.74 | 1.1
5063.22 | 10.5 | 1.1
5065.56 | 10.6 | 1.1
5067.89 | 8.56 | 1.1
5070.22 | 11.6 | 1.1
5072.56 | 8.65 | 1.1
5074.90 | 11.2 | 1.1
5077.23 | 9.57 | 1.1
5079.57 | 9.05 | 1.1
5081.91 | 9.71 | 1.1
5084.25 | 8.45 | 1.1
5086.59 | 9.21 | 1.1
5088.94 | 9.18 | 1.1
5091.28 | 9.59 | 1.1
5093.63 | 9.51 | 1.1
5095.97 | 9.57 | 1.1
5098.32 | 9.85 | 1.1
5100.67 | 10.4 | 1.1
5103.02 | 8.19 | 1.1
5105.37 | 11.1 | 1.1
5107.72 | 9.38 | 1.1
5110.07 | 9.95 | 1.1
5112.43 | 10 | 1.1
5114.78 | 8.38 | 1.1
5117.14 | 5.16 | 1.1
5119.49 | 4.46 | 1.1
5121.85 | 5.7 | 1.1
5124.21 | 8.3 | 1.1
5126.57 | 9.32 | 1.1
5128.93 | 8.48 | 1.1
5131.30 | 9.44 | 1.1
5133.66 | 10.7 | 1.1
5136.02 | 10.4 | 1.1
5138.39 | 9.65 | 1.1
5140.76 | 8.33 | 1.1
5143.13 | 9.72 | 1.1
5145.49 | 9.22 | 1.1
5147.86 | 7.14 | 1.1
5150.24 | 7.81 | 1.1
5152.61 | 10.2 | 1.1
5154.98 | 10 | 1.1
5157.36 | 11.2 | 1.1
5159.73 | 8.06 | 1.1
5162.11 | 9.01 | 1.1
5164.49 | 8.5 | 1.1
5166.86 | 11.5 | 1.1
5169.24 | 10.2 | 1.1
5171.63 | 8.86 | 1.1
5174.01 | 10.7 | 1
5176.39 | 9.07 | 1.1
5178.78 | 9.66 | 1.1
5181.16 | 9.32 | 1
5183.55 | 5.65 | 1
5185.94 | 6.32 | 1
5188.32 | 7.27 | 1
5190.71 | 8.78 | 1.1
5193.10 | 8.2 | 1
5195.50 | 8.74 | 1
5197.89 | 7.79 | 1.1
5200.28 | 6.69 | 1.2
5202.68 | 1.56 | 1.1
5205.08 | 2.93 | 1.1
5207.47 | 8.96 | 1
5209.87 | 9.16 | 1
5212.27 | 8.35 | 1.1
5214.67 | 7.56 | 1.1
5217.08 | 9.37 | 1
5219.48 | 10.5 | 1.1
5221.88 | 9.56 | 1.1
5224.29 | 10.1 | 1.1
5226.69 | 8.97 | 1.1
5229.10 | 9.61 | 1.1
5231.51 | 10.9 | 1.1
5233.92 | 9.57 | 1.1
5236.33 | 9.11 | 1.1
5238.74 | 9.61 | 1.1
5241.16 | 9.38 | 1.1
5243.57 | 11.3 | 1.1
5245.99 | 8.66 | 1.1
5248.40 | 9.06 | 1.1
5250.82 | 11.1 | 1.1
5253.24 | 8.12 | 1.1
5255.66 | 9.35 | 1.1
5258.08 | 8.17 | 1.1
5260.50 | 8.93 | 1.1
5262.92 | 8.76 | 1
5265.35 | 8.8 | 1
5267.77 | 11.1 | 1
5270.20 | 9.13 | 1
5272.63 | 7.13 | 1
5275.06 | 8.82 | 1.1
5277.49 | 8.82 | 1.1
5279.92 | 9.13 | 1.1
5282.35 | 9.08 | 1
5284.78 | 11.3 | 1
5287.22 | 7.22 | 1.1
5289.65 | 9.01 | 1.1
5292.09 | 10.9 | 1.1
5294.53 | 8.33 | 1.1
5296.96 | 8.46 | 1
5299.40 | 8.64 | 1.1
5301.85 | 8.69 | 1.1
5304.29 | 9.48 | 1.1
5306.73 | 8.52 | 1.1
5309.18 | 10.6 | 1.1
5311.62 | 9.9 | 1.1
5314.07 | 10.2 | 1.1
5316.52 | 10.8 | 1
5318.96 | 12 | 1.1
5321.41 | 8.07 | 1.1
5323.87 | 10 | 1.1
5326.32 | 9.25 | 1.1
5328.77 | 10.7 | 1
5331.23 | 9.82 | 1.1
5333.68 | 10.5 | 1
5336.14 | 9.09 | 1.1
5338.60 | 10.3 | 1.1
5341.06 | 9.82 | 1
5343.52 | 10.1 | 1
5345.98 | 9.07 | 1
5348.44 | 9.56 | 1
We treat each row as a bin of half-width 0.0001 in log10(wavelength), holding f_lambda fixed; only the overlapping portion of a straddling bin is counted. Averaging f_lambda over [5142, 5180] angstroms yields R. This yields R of 9.43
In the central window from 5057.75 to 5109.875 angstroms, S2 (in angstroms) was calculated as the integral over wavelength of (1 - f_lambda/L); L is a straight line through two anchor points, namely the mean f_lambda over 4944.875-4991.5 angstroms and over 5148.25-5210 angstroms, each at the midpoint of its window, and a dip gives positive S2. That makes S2 2.0 angstroms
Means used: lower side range 12.4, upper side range 8.28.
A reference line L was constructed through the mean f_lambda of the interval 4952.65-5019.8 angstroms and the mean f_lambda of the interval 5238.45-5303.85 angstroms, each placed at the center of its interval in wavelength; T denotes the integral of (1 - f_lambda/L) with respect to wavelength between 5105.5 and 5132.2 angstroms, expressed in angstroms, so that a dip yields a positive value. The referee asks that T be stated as 5.5 angstroms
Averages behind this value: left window 11.3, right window 9.14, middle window 8.16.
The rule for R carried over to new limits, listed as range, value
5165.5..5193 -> 8.82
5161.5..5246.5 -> 8.65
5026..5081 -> 10.1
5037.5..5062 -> 10.1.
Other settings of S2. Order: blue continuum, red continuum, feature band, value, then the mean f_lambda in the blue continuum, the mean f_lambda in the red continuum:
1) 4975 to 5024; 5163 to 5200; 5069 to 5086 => 0.2 angstroms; 10.7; 8.66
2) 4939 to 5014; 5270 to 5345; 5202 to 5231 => 5.4 angstroms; 11.9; 9.48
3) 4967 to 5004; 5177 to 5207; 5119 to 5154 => -2.5 angstroms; 11.2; 7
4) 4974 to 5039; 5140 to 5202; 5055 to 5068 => -0.2 angstroms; 10.7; 8.71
